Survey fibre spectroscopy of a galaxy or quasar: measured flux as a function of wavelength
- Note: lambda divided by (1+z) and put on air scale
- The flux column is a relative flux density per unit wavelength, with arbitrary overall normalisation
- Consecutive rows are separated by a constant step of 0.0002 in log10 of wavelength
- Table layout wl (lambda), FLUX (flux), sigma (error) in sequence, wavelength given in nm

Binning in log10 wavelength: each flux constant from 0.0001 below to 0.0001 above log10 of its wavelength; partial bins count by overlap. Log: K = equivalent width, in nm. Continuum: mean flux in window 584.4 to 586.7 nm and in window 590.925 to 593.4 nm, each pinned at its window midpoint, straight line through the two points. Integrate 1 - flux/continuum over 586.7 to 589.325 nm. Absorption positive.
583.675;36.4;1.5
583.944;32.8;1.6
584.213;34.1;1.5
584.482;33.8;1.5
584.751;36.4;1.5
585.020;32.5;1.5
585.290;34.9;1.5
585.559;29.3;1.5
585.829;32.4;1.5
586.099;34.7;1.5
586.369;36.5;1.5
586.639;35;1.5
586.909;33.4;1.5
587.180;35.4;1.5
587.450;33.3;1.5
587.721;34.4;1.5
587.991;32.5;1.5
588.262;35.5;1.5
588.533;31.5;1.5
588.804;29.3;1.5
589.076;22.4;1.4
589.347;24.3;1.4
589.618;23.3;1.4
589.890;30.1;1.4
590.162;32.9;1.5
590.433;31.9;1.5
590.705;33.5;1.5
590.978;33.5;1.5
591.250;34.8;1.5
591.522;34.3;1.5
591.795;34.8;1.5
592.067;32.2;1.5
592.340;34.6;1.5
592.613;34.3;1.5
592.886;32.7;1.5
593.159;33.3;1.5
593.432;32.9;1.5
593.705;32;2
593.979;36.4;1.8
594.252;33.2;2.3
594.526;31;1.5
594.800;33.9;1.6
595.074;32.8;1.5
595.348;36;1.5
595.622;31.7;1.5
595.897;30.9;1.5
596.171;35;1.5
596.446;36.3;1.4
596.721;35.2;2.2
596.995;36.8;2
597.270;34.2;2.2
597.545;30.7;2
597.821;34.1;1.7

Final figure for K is 0.17 nm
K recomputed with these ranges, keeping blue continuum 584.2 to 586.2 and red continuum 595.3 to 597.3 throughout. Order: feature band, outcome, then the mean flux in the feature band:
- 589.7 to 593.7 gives 0.11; 33.1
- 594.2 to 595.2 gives 0.05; 32.7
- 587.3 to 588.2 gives 0.00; 33.6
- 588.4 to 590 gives 0.33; 26.8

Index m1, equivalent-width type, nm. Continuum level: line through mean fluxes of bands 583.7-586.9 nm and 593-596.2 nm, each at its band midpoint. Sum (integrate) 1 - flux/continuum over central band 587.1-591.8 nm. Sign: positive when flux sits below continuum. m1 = 0.31 nm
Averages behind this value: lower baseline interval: 33.9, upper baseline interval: 33.2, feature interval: 31.4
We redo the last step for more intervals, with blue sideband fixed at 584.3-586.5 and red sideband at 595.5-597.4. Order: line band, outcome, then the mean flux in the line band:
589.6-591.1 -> 0.11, 31.4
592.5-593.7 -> 0.04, 33.2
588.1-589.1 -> 0.10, 30.5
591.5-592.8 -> 0.01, 34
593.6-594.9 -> 0.03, 33.3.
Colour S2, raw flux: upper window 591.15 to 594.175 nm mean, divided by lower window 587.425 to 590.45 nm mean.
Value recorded 1.1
